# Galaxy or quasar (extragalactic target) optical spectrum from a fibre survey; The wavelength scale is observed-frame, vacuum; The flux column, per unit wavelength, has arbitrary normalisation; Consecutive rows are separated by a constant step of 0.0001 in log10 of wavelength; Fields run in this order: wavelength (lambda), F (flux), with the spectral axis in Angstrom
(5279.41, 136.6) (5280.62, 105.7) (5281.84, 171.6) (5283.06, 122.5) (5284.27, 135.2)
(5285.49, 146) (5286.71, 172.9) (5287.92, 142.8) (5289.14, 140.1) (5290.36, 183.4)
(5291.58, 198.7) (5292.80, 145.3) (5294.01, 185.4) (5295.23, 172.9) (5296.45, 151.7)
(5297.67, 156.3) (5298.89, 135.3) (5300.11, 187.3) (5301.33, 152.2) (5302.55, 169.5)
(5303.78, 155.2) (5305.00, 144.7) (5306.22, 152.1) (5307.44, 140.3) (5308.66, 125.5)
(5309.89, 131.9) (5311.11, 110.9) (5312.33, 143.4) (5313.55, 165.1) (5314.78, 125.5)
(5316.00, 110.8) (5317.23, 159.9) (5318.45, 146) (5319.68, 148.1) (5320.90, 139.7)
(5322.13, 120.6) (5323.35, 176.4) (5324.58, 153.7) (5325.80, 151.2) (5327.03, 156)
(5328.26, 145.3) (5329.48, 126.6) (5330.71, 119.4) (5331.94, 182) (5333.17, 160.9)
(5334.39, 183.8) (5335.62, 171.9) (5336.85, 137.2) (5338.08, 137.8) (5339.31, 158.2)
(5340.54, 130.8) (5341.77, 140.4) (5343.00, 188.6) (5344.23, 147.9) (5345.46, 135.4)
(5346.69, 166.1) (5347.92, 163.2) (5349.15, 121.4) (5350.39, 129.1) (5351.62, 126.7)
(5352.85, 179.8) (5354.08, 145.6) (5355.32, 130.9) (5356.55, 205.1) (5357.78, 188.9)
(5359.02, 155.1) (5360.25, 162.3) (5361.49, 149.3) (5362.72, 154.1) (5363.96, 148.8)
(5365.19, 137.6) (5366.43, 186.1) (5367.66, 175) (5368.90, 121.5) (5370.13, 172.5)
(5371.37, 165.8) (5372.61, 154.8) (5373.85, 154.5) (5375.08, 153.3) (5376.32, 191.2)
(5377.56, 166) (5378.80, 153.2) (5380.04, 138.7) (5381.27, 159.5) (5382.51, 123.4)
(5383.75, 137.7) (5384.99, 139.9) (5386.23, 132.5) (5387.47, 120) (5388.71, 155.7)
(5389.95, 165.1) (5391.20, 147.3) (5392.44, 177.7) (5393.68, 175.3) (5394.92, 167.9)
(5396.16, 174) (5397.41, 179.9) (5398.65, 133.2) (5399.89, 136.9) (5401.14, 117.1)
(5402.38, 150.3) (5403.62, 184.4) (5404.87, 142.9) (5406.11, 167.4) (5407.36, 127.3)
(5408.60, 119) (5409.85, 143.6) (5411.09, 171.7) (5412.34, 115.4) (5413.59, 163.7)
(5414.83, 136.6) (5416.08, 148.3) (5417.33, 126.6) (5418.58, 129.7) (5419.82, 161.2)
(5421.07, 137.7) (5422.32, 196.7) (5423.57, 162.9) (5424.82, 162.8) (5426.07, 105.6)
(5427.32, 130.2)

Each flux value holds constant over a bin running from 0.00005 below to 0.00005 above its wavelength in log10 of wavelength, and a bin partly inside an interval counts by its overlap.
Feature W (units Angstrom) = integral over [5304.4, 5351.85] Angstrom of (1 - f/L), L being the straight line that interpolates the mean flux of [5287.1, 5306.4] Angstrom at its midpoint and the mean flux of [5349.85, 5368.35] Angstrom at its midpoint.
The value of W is 4.17 Angstrom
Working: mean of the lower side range 161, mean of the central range 146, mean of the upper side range 158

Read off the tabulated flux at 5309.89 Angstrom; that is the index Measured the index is 131.9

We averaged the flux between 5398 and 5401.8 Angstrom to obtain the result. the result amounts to 130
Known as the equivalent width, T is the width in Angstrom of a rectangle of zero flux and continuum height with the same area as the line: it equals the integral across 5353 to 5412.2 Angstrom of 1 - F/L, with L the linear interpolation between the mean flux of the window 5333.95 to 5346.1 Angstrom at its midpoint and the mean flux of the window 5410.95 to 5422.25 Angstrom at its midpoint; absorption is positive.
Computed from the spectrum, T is -2.4 Angstrom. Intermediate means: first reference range 153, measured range 154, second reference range 145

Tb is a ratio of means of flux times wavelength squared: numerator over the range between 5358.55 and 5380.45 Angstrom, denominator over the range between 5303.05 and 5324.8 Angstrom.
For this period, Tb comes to 1.14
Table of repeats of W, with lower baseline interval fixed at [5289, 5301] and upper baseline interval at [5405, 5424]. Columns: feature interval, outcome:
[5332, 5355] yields 1.0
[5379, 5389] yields 0.9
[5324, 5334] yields 0.7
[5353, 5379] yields -1.0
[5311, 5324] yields 1.7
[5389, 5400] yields -0.9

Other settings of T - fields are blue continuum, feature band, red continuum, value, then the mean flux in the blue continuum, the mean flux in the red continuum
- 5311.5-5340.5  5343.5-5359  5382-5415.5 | -0.6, 148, 148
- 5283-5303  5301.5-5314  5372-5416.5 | 1.1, 160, 151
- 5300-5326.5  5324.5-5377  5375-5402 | -2.3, 145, 152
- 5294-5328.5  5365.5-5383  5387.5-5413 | -0.9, 148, 152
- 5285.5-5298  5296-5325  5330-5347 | 2.6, 164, 154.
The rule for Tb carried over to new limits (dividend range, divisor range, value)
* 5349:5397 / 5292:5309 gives 1.02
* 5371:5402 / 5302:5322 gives 1.11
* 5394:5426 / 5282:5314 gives 1.02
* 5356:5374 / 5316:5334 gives 1.11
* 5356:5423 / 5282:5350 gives 1.05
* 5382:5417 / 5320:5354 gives 1.01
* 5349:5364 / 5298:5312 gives 1.08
